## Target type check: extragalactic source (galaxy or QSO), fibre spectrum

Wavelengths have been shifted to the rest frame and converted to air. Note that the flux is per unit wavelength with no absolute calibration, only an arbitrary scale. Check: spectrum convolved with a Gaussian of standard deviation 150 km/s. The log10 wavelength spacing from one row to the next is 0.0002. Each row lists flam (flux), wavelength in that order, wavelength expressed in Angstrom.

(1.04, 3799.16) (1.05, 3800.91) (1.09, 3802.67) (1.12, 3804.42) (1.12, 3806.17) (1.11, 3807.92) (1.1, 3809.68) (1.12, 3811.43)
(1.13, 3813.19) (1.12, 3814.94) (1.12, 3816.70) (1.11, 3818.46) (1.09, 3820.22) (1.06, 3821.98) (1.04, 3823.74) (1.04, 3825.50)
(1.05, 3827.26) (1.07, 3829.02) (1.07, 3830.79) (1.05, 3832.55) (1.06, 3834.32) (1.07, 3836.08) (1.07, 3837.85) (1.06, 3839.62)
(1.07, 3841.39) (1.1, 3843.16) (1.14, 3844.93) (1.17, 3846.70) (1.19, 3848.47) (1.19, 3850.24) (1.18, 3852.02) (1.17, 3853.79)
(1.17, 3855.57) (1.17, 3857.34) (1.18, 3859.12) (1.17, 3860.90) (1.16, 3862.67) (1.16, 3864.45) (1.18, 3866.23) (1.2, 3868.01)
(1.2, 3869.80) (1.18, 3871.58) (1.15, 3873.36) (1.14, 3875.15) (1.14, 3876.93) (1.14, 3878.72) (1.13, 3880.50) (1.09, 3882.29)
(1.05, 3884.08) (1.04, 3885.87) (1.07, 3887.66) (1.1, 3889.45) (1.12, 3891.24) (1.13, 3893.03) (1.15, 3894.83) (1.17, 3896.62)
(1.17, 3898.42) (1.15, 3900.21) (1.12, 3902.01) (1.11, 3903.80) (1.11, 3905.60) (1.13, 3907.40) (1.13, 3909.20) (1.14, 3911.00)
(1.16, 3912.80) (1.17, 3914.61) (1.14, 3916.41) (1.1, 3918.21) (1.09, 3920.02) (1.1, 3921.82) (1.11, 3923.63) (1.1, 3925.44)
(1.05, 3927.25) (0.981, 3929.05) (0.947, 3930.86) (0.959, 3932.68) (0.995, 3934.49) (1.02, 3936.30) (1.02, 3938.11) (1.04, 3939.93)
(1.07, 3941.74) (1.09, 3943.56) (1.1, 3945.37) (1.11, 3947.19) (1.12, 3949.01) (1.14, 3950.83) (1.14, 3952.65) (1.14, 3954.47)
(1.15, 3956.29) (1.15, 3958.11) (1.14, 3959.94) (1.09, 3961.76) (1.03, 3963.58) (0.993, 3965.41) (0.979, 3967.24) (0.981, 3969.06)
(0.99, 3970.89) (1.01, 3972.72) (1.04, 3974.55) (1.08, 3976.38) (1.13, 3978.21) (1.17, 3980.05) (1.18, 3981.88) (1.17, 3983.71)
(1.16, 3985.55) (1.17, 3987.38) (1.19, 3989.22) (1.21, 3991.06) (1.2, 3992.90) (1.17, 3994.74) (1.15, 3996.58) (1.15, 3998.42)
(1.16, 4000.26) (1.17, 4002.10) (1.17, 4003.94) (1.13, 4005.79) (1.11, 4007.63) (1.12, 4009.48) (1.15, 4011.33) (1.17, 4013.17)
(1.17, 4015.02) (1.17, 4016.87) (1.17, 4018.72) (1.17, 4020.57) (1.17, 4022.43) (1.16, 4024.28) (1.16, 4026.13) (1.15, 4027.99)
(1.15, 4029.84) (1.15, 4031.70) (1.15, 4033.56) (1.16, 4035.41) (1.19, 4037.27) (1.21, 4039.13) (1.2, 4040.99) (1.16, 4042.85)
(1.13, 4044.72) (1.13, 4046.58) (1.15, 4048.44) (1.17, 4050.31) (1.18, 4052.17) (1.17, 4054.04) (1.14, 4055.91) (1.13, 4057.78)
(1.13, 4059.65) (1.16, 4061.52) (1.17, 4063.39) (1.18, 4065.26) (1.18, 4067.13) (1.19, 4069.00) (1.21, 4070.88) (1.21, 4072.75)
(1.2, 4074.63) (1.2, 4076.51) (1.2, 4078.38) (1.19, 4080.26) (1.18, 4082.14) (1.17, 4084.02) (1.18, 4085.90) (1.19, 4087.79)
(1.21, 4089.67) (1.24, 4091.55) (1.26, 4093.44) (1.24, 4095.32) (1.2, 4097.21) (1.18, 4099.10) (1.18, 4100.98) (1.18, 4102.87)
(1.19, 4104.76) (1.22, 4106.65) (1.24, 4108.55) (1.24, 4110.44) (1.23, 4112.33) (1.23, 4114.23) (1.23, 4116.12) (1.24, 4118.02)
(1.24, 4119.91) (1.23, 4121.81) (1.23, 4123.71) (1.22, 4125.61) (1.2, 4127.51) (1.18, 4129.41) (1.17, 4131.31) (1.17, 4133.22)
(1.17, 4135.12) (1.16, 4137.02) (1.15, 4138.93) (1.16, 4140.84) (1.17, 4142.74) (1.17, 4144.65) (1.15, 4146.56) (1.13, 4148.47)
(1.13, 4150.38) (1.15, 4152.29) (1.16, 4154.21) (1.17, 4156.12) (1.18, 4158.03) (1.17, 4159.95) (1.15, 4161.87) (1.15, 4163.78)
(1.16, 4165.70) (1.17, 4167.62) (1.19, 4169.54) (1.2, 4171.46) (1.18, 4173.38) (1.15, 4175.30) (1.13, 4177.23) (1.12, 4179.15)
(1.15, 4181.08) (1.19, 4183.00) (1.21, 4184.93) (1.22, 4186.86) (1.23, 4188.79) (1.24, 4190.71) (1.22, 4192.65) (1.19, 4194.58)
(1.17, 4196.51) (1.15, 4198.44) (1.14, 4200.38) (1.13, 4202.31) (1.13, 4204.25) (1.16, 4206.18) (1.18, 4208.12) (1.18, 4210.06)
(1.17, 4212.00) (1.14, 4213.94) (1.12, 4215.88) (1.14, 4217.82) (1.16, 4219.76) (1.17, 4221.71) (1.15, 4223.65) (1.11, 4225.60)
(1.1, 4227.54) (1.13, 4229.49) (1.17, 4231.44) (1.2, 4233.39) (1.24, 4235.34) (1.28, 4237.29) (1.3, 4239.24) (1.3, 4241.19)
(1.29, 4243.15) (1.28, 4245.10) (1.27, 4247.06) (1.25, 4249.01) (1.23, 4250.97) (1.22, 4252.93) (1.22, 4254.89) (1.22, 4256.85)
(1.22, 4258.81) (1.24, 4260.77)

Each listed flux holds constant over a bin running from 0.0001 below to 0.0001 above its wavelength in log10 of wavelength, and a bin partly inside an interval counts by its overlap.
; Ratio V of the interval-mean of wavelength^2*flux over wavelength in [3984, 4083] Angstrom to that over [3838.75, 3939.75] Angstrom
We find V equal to 1.12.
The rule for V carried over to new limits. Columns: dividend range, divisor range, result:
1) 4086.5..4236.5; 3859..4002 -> 1.19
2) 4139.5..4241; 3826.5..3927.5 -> 1.21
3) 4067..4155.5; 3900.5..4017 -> 1.16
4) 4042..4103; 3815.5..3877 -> 1.18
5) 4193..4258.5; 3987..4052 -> 1.13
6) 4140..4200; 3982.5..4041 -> 1.09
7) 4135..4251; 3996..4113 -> 1.07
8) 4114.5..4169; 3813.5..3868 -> 1.22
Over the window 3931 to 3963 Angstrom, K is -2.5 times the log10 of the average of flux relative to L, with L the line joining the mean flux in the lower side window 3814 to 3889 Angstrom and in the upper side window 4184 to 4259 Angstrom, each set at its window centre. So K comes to 0.05 mag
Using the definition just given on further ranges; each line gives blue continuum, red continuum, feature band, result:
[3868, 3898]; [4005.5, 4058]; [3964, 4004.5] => 0.03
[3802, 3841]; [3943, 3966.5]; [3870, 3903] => -0.03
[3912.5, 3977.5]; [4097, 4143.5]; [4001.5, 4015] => -0.03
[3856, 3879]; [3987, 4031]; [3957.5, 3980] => 0.11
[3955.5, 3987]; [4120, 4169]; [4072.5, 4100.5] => -0.06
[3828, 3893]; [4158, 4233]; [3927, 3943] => 0.13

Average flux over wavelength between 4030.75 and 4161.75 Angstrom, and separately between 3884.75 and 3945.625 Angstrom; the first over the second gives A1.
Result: 1.1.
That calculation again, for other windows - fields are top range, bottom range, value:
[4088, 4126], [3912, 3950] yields 1.14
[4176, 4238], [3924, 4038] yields 1.05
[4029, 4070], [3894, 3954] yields 1.06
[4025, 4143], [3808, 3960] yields 1.07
